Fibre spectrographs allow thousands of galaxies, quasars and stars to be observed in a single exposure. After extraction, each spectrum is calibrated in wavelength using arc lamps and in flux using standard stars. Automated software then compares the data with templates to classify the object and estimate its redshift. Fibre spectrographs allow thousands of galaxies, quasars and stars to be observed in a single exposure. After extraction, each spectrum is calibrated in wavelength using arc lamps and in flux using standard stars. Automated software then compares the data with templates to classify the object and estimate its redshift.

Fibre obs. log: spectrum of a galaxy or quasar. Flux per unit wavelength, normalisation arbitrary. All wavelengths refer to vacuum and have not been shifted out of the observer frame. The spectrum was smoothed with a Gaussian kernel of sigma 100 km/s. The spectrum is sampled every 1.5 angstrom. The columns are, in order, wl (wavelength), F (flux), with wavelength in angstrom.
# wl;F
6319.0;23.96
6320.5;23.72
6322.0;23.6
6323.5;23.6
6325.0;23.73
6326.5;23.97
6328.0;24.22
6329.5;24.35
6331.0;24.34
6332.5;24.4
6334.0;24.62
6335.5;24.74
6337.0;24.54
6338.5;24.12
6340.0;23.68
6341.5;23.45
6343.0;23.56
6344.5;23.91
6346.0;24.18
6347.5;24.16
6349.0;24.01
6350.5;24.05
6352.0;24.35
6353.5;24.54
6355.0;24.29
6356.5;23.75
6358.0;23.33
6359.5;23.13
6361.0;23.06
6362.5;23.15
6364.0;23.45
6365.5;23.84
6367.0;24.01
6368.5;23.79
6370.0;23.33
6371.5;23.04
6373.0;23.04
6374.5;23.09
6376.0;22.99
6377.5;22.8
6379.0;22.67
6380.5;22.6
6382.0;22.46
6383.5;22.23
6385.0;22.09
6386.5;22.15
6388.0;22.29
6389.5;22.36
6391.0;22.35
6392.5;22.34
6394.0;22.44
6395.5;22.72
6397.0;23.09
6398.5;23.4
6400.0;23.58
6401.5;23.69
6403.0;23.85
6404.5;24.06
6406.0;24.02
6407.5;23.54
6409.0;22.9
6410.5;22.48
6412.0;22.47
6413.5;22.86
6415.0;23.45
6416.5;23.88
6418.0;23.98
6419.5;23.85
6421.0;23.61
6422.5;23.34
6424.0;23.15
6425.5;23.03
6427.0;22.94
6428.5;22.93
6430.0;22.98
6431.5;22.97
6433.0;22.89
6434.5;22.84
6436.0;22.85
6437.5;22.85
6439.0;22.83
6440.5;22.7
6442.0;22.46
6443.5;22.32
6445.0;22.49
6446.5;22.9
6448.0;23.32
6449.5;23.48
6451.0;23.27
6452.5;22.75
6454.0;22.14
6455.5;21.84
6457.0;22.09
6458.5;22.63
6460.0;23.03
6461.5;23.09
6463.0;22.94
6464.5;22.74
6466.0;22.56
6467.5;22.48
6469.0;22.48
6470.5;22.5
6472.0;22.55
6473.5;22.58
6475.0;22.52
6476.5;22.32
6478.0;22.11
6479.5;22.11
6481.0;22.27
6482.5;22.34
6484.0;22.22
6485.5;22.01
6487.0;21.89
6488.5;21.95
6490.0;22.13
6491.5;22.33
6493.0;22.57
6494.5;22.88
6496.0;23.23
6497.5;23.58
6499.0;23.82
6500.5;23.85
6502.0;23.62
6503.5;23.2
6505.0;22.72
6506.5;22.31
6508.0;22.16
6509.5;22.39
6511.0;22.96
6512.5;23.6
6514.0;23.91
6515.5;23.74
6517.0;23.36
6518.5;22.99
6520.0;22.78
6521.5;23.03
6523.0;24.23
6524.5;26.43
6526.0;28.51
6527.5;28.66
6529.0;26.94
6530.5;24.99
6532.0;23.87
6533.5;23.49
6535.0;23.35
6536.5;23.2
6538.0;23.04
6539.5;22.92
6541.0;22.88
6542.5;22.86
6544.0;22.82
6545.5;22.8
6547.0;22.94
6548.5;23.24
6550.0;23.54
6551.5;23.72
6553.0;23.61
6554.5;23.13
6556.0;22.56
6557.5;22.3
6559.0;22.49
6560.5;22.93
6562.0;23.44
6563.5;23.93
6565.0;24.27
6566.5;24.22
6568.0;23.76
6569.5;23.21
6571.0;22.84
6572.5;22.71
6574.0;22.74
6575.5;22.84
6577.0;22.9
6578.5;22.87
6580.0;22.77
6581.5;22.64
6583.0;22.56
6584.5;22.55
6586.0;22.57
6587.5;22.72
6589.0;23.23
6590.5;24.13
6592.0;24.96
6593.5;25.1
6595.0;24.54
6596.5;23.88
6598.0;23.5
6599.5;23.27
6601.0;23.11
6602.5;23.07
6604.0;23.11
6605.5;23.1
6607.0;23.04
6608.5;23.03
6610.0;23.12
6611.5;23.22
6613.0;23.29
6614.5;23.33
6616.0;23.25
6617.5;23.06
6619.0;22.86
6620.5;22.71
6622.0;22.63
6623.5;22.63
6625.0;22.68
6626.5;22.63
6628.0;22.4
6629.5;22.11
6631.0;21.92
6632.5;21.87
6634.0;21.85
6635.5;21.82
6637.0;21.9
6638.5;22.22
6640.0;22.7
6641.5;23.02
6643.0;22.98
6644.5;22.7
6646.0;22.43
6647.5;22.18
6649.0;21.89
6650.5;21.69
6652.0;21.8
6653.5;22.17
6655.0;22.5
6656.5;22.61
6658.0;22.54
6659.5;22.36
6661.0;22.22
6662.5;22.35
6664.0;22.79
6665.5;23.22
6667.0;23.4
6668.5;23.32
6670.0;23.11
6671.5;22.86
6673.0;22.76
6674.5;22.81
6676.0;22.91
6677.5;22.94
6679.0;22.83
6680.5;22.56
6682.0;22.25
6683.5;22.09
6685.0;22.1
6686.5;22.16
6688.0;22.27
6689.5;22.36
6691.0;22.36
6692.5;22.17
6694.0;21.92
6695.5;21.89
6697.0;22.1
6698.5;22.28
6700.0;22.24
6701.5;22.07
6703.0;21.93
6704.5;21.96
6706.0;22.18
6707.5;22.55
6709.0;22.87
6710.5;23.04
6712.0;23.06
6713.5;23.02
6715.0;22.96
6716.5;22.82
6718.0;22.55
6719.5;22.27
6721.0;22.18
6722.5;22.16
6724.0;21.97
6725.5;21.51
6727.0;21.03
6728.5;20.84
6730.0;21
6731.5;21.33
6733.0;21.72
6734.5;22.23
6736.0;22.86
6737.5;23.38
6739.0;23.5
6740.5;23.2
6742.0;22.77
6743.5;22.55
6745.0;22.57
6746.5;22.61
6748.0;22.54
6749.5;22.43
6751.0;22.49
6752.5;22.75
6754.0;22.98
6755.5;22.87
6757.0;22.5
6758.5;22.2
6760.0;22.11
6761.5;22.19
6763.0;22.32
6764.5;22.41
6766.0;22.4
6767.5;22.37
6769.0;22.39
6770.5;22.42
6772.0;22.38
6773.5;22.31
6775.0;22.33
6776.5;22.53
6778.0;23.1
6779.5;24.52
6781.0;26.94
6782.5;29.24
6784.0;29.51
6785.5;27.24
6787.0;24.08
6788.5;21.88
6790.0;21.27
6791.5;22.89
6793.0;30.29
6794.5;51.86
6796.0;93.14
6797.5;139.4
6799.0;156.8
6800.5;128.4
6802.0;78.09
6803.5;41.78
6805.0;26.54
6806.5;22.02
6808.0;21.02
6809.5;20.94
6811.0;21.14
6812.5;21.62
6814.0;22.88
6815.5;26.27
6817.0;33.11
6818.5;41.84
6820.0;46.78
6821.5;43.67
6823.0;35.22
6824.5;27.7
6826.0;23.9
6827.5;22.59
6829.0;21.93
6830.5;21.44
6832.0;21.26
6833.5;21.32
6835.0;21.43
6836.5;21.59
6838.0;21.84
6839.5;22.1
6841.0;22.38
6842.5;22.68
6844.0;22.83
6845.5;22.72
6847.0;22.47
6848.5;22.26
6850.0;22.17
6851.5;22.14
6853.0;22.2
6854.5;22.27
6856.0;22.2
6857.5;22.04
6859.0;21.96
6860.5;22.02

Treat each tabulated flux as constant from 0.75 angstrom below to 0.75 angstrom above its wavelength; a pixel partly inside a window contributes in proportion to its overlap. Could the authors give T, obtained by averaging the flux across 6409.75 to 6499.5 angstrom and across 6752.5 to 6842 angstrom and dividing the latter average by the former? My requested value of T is 1.5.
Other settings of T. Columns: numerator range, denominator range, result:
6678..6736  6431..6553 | 0.96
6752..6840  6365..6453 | 1.46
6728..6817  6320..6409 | 1.37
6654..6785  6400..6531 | 0.98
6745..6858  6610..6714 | 1.38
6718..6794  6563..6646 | 1.00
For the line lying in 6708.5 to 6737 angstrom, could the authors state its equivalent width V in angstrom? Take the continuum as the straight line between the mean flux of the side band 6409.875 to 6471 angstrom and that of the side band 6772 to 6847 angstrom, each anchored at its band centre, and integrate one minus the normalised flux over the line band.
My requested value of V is 9.1 angstrom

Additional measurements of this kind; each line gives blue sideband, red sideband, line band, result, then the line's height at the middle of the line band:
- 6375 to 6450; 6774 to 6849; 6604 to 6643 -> 9.2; 29.7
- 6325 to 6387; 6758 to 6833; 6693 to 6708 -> 5.0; 33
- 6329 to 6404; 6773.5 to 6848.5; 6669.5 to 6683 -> 3.9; 31.9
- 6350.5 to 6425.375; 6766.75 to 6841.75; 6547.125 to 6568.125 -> 3.7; 28.3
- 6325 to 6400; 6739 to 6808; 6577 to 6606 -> 6.3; 29.8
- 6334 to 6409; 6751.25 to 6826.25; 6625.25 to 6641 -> 4.5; 31.1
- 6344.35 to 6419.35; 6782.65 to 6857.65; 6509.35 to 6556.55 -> 6.1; 27.4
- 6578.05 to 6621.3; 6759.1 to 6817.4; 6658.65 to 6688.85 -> 6.4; 28.8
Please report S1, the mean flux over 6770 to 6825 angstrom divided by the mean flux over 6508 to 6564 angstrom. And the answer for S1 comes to 1.71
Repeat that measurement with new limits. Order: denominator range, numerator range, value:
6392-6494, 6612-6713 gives 0.99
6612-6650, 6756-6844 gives 1.49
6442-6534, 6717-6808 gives 1.37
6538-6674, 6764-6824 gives 1.70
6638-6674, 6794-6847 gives 1.77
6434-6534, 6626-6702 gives 0.97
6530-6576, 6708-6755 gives 0.97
